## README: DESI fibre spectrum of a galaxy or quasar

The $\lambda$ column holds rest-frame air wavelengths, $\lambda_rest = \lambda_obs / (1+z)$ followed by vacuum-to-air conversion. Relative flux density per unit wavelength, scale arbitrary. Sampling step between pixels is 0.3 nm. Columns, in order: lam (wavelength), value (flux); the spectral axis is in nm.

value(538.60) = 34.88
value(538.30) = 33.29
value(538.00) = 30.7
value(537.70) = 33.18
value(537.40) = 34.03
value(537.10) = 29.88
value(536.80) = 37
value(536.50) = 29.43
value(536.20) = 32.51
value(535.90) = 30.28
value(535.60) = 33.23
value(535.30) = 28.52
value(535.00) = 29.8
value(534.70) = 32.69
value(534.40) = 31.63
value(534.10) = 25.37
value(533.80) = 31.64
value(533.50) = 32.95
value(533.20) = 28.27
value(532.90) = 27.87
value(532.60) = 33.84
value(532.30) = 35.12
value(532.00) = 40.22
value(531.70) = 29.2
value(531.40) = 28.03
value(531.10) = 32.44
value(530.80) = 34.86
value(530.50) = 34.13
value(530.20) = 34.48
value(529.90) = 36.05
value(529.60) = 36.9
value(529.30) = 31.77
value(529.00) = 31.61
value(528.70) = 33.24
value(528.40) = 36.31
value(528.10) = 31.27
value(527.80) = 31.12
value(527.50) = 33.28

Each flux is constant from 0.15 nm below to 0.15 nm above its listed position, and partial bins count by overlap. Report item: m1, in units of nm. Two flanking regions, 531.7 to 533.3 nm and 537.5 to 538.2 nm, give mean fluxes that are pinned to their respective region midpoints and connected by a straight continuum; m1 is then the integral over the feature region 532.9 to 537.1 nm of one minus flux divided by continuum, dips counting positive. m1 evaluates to 0.21 nm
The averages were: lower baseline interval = 32.9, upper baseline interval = 32.2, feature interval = 30.9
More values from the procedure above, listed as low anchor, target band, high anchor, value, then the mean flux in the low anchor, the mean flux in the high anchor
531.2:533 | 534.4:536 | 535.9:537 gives 0.073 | 32.5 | 32.5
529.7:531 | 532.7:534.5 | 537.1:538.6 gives 0.225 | 34.9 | 32.7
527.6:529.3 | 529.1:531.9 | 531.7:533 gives 0.009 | 32.6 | 33.9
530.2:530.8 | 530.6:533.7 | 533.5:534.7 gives 0.023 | 34.4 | 30.4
